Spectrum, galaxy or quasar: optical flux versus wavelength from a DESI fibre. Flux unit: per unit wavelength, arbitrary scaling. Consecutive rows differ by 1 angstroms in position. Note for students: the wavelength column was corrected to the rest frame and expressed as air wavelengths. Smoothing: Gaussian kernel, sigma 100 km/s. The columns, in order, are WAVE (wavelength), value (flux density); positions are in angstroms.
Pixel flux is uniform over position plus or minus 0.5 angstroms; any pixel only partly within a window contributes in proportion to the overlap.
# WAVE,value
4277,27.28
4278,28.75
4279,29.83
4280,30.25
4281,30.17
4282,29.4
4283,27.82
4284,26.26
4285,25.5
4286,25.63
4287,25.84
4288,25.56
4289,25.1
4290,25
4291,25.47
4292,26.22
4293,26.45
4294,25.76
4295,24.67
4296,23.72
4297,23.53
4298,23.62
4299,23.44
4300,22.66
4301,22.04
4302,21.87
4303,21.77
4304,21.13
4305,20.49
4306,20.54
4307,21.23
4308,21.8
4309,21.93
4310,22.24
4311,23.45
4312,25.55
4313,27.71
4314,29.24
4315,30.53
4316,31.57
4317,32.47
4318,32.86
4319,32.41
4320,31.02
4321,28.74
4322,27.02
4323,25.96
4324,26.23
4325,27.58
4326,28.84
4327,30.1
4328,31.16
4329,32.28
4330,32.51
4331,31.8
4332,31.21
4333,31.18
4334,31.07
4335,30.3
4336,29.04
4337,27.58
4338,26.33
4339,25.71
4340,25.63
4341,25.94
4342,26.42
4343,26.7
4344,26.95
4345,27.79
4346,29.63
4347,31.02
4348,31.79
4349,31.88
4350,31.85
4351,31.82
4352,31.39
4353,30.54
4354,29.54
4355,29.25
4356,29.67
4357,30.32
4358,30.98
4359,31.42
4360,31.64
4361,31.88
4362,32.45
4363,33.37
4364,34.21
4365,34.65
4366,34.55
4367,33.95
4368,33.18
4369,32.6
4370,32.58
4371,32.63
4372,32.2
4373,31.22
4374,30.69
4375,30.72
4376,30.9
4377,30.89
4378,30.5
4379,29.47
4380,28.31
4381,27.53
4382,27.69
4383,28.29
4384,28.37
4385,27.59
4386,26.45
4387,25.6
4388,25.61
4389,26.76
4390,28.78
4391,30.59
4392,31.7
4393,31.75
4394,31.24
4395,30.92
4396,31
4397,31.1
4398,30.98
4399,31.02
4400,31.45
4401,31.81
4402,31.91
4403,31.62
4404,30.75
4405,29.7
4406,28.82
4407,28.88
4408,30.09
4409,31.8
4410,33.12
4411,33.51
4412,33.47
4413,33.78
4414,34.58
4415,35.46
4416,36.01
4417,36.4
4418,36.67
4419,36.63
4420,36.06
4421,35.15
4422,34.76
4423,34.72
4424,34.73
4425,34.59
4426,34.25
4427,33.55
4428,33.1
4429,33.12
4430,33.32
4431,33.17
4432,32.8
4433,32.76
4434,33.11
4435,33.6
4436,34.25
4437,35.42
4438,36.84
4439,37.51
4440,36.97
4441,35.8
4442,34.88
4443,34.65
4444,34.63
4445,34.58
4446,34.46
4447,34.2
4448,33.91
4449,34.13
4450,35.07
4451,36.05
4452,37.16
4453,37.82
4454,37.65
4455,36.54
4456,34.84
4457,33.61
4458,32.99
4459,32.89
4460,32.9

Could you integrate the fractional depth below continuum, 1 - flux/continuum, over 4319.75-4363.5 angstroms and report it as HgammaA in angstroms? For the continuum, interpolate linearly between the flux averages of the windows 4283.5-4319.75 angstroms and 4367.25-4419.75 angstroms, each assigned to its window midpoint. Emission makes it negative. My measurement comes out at -3.0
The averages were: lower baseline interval 25.2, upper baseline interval 31.1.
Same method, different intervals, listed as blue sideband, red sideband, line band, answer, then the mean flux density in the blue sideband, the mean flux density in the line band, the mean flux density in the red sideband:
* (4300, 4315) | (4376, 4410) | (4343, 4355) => -1.7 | 23.2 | 30.2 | 29.7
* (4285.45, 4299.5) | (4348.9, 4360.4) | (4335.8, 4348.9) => 0.8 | 25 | 27.8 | 30.8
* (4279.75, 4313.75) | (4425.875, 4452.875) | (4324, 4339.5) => -1.5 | 24.5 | 29.7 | 34.6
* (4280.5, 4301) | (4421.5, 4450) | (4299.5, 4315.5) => 1.9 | 25.5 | 23.4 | 34.4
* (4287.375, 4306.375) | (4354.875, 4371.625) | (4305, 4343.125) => -0.9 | 23.7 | 27.9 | 32.4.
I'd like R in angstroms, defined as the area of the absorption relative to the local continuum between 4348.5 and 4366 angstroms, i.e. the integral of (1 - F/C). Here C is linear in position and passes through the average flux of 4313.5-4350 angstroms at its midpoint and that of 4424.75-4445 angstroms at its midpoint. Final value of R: -0.6 angstroms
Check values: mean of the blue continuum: 29.4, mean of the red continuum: 34.4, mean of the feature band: 31.7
